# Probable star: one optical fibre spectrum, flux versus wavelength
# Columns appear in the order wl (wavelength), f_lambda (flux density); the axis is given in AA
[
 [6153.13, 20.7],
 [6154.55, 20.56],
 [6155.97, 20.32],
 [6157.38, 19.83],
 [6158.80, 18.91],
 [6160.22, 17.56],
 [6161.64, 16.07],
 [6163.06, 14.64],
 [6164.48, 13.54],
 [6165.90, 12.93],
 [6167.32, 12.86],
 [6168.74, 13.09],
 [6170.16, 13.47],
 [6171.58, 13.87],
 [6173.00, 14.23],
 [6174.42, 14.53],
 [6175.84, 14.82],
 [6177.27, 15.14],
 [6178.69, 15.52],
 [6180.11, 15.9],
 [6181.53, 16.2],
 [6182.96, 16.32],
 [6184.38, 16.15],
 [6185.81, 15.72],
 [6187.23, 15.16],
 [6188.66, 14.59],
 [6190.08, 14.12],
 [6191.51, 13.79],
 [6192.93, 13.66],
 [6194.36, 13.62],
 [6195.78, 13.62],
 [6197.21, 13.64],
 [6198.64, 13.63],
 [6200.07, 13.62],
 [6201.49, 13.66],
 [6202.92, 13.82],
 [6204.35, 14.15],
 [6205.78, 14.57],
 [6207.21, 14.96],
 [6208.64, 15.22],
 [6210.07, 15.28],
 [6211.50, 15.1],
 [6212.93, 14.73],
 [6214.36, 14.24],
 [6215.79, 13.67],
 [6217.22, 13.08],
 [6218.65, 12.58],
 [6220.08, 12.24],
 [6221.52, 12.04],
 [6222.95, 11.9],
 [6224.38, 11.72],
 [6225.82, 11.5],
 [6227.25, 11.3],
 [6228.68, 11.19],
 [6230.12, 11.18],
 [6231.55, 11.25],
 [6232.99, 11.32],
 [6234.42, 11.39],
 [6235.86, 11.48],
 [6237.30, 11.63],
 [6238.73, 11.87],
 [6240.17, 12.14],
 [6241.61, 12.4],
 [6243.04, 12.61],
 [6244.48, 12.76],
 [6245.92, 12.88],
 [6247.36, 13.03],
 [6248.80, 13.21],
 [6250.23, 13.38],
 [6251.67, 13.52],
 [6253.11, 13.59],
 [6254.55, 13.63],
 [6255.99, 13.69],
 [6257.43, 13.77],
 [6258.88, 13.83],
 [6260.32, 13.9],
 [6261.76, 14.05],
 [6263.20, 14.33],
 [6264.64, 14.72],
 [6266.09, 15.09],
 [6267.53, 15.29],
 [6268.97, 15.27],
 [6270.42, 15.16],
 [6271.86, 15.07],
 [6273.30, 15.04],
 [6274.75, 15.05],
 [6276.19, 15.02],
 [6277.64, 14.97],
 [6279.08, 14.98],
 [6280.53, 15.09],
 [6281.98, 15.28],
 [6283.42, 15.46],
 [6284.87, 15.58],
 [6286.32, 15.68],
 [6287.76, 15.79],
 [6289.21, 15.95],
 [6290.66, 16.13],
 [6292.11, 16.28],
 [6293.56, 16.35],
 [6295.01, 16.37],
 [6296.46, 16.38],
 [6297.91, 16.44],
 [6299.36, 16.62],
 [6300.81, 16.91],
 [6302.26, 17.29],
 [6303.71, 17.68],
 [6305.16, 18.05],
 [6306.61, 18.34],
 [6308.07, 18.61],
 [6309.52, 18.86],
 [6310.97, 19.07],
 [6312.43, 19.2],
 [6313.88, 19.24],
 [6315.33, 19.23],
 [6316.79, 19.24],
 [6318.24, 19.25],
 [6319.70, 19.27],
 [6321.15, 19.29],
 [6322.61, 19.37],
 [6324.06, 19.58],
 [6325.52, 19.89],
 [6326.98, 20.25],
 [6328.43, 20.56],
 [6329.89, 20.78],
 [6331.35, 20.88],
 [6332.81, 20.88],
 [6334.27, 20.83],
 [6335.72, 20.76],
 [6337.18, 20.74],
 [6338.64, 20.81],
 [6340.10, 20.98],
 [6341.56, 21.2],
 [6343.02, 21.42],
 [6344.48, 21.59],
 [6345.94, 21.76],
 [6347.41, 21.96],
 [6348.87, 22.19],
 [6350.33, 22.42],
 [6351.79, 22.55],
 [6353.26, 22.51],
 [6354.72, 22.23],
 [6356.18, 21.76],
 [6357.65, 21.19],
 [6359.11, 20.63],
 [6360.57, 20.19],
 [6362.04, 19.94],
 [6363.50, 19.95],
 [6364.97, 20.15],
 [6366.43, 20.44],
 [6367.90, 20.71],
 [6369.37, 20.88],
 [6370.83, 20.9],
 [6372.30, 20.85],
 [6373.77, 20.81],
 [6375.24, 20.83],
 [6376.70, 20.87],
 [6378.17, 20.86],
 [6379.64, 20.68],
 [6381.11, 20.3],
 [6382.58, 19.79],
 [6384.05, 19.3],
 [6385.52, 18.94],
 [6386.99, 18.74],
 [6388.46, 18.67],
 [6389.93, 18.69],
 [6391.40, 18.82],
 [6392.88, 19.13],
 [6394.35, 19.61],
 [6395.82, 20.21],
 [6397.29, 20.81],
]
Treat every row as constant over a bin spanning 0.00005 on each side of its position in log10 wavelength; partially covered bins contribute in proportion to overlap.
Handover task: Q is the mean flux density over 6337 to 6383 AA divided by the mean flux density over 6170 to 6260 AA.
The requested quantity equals 1.6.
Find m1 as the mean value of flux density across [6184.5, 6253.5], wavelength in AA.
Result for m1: 13.2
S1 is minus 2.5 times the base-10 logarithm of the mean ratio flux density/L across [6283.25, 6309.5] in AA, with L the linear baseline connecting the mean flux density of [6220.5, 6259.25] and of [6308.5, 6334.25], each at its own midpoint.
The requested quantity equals 0.05 mag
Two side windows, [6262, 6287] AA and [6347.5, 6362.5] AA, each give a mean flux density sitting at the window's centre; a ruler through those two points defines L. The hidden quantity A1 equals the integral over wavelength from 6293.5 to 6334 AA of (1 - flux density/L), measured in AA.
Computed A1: -1.06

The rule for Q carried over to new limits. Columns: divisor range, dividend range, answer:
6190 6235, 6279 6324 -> 1.32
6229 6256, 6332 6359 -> 1.73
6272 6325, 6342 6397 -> 1.20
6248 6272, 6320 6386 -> 1.47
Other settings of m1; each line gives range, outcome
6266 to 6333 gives 17.4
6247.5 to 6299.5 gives 15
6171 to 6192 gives 15.1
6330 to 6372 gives 21.1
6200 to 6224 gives 13.8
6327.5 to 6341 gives 20.8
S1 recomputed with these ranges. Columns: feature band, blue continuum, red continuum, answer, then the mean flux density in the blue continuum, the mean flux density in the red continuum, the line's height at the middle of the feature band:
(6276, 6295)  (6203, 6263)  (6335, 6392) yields 0.033 mag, 13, 20.7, 16.1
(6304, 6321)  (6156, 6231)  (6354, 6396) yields -0.045 mag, 14.3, 20.2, 18.2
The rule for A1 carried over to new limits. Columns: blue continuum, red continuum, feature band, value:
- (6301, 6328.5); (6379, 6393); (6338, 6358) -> -2.8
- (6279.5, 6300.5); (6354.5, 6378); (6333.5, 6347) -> -1.4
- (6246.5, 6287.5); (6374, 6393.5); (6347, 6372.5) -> -3.5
